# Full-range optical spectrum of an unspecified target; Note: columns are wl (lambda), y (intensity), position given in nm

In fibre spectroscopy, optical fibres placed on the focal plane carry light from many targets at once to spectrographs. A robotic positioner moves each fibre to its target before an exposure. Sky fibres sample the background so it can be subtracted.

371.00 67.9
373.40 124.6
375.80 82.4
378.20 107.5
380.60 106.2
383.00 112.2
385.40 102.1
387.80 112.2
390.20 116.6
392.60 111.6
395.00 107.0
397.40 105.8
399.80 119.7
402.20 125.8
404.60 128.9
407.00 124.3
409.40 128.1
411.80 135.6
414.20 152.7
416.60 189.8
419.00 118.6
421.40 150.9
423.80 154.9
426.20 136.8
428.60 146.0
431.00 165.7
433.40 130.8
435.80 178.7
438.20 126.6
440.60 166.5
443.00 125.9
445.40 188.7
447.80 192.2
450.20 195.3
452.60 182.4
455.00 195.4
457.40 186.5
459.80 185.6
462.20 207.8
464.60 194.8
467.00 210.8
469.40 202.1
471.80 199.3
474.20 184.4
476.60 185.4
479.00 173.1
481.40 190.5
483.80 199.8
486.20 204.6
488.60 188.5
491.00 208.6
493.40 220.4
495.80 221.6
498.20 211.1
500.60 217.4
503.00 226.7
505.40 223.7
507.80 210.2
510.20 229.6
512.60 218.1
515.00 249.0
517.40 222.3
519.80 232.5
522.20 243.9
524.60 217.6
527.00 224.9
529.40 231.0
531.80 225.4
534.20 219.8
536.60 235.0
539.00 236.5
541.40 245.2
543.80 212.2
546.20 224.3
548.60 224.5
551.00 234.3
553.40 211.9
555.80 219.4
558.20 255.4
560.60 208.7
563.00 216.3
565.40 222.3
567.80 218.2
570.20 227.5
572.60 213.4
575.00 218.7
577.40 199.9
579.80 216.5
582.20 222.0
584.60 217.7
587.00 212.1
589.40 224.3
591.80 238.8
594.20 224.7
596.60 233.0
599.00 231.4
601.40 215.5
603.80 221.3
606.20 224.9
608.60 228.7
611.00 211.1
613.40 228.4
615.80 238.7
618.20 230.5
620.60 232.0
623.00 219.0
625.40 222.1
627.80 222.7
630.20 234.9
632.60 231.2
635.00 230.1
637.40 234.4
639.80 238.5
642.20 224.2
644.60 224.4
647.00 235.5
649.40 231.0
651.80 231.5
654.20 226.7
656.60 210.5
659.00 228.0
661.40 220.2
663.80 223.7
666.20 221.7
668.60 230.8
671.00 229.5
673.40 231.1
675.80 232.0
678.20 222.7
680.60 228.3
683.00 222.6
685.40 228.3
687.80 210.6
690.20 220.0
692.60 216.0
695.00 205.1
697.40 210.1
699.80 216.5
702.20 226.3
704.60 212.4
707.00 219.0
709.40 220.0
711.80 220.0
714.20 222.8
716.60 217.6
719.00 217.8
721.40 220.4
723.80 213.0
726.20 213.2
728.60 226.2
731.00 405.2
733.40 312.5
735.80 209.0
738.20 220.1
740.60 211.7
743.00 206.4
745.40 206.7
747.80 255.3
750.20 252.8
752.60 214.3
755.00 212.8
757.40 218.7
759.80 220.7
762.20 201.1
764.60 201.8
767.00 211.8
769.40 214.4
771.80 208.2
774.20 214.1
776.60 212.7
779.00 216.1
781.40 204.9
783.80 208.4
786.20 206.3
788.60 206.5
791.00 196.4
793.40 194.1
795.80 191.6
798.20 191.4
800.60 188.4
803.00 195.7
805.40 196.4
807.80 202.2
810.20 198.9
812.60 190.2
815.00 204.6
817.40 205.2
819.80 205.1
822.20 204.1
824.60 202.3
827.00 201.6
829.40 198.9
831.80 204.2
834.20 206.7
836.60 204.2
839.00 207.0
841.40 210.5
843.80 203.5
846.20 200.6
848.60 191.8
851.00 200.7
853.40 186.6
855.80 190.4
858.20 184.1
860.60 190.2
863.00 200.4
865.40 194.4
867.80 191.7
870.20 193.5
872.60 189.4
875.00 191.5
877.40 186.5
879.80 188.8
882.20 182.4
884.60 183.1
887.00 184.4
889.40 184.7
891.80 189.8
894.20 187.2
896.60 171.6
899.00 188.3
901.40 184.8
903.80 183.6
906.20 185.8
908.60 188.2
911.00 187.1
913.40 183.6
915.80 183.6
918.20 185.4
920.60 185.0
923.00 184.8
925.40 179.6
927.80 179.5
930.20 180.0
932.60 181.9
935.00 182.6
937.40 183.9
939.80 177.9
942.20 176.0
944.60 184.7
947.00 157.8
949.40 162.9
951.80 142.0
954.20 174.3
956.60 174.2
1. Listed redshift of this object 0.114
